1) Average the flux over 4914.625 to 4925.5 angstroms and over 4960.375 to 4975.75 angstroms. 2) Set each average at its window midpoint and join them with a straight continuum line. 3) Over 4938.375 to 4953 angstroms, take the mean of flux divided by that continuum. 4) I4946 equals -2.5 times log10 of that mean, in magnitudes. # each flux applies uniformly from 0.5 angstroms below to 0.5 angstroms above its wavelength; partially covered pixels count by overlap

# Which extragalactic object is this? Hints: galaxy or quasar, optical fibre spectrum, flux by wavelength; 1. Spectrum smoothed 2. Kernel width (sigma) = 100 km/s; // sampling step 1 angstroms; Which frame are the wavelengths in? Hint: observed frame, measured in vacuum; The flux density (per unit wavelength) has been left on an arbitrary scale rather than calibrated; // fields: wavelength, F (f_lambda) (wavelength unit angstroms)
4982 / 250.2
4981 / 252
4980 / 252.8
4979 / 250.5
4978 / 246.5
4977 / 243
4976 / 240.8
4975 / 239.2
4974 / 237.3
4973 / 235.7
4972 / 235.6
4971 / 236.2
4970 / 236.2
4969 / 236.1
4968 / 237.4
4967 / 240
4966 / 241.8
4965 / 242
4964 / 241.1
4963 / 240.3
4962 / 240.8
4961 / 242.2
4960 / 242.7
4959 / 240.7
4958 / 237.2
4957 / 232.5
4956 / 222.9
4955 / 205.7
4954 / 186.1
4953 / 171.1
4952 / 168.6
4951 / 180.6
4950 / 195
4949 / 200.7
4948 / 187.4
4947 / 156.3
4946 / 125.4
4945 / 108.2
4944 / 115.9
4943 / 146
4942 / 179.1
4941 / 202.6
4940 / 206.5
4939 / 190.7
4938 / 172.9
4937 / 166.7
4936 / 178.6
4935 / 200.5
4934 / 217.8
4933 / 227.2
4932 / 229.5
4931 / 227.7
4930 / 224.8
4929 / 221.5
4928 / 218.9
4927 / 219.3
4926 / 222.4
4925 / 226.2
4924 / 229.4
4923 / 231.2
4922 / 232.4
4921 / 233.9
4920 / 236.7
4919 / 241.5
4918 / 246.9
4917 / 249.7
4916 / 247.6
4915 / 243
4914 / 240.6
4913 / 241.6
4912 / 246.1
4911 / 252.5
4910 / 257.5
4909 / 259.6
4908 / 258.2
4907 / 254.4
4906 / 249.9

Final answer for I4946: 0.37 mag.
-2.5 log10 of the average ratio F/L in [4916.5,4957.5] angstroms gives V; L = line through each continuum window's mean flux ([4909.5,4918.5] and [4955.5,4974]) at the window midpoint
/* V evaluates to 0.21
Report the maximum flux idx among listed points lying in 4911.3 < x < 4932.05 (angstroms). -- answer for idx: 249.7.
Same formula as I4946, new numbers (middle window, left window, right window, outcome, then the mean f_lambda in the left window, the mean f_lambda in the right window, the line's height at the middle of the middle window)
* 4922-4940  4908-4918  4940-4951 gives -0.05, 249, 165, 202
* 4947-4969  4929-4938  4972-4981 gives 0.05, 208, 243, 228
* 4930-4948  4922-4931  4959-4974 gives 0.26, 225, 239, 229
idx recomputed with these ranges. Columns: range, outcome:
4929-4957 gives 232.5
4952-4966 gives 242.7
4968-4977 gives 243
